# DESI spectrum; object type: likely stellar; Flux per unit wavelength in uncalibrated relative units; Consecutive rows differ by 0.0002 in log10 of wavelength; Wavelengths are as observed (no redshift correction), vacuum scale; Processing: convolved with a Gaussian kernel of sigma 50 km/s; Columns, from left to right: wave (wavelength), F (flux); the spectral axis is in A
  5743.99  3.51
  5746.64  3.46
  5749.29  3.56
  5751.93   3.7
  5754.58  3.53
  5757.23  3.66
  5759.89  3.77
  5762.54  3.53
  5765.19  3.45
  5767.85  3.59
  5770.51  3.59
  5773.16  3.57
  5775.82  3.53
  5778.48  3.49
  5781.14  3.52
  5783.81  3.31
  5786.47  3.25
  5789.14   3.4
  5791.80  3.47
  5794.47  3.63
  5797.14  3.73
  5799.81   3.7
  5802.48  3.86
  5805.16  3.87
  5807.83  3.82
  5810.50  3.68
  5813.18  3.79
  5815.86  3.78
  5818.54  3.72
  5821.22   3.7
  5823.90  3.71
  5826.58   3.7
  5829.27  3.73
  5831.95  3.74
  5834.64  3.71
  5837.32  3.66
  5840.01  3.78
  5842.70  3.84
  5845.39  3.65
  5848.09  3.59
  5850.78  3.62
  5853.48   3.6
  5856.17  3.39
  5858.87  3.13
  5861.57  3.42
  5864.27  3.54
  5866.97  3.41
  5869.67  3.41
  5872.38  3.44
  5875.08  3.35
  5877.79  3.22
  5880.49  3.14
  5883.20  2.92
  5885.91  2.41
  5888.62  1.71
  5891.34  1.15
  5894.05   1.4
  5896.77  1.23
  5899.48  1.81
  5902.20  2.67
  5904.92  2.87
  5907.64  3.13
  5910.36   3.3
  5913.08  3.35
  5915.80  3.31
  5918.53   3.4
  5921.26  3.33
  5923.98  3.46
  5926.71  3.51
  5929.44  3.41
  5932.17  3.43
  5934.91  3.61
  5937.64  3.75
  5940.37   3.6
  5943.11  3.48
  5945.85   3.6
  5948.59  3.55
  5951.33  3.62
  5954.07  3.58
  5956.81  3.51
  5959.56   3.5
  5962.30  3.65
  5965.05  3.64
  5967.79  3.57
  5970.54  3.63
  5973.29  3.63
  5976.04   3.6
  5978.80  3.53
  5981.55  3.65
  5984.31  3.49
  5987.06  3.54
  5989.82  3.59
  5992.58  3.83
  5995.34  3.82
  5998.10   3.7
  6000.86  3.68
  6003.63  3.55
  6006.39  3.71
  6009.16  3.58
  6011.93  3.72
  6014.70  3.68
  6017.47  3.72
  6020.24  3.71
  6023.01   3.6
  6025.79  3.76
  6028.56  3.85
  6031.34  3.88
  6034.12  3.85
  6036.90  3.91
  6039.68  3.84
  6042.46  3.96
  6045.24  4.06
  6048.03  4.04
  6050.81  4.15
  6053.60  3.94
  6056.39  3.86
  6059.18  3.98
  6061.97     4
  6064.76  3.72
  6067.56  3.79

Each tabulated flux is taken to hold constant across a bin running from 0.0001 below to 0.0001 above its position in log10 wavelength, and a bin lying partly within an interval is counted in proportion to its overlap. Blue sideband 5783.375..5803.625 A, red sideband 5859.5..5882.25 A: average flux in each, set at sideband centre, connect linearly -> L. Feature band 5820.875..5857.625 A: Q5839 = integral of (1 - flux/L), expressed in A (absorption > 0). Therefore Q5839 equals -2.5 A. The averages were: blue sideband 3.55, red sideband 3.35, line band 3.67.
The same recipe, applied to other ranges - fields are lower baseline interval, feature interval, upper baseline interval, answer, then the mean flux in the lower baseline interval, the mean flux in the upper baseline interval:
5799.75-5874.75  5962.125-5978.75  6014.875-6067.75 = 0.8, 3.64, 3.87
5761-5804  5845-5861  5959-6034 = 0.4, 3.54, 3.66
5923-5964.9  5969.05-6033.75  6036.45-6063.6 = 1.8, 3.55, 3.97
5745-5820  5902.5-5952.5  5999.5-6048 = 4.0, 3.61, 3.78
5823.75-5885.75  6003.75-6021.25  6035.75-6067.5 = 0.8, 3.48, 3.94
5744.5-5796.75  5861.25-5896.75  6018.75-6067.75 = 9.1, 3.53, 3.89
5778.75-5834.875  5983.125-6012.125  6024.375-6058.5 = 1.7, 3.65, 3.93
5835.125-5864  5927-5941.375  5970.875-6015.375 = 0.2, 3.57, 3.64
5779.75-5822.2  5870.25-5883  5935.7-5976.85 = 1.3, 3.64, 3.59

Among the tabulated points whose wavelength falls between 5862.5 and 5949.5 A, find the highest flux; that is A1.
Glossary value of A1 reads 3.75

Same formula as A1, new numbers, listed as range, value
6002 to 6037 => 3.91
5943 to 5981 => 3.65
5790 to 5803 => 3.86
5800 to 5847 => 3.87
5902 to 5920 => 3.4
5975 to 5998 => 3.83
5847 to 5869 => 3.62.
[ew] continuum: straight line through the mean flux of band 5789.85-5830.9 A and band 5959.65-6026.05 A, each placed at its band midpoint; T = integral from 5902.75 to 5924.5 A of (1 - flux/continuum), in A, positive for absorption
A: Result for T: 2.6 A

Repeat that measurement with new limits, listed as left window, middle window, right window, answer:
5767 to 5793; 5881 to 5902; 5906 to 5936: 9.2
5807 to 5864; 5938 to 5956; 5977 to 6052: 0.7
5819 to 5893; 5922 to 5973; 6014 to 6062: 0.5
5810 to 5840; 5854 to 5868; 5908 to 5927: 0.7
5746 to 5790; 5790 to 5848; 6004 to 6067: -2.2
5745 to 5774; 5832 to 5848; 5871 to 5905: -5.0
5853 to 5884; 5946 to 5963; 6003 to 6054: 0.1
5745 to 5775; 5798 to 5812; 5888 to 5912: -2.9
